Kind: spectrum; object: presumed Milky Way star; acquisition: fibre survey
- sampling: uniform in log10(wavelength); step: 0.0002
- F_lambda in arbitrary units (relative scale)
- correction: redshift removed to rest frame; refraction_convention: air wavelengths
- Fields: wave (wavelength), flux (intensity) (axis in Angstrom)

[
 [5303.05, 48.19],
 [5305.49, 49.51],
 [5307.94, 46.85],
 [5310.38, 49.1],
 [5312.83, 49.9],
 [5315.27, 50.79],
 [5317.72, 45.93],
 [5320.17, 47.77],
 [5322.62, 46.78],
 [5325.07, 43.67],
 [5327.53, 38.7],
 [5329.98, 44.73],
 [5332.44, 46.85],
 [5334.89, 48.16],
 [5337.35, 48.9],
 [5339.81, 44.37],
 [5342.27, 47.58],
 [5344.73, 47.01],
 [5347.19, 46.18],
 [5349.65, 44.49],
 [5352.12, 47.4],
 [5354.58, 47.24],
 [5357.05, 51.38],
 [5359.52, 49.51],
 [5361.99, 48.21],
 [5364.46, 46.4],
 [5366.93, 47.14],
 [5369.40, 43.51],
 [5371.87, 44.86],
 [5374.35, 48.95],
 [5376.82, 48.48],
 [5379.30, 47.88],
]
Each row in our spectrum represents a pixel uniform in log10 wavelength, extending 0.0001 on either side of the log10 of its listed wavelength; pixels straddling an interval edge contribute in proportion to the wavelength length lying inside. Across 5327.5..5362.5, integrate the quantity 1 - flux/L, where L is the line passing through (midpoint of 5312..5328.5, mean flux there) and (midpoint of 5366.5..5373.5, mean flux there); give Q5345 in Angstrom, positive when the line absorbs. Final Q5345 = -1.0 Angstrom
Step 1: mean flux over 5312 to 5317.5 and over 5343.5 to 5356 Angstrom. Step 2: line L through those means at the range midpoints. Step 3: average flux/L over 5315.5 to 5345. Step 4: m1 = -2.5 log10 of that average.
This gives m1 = 0.05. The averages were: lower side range 49.6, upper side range 46.5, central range 46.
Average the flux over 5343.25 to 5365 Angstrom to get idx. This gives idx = 47.6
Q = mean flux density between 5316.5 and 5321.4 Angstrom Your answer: 46.9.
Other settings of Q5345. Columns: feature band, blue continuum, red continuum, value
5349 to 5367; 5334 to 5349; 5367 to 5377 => -0.49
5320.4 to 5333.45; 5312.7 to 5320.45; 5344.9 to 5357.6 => 1.01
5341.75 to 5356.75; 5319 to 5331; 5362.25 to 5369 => -0.40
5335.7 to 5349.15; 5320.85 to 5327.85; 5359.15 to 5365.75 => -0.28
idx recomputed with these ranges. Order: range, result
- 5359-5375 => 46.7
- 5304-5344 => 46.9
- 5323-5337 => 44.8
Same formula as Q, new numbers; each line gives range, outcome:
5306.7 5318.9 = 48.5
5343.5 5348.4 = 46.6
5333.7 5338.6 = 48.5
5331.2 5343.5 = 47.2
